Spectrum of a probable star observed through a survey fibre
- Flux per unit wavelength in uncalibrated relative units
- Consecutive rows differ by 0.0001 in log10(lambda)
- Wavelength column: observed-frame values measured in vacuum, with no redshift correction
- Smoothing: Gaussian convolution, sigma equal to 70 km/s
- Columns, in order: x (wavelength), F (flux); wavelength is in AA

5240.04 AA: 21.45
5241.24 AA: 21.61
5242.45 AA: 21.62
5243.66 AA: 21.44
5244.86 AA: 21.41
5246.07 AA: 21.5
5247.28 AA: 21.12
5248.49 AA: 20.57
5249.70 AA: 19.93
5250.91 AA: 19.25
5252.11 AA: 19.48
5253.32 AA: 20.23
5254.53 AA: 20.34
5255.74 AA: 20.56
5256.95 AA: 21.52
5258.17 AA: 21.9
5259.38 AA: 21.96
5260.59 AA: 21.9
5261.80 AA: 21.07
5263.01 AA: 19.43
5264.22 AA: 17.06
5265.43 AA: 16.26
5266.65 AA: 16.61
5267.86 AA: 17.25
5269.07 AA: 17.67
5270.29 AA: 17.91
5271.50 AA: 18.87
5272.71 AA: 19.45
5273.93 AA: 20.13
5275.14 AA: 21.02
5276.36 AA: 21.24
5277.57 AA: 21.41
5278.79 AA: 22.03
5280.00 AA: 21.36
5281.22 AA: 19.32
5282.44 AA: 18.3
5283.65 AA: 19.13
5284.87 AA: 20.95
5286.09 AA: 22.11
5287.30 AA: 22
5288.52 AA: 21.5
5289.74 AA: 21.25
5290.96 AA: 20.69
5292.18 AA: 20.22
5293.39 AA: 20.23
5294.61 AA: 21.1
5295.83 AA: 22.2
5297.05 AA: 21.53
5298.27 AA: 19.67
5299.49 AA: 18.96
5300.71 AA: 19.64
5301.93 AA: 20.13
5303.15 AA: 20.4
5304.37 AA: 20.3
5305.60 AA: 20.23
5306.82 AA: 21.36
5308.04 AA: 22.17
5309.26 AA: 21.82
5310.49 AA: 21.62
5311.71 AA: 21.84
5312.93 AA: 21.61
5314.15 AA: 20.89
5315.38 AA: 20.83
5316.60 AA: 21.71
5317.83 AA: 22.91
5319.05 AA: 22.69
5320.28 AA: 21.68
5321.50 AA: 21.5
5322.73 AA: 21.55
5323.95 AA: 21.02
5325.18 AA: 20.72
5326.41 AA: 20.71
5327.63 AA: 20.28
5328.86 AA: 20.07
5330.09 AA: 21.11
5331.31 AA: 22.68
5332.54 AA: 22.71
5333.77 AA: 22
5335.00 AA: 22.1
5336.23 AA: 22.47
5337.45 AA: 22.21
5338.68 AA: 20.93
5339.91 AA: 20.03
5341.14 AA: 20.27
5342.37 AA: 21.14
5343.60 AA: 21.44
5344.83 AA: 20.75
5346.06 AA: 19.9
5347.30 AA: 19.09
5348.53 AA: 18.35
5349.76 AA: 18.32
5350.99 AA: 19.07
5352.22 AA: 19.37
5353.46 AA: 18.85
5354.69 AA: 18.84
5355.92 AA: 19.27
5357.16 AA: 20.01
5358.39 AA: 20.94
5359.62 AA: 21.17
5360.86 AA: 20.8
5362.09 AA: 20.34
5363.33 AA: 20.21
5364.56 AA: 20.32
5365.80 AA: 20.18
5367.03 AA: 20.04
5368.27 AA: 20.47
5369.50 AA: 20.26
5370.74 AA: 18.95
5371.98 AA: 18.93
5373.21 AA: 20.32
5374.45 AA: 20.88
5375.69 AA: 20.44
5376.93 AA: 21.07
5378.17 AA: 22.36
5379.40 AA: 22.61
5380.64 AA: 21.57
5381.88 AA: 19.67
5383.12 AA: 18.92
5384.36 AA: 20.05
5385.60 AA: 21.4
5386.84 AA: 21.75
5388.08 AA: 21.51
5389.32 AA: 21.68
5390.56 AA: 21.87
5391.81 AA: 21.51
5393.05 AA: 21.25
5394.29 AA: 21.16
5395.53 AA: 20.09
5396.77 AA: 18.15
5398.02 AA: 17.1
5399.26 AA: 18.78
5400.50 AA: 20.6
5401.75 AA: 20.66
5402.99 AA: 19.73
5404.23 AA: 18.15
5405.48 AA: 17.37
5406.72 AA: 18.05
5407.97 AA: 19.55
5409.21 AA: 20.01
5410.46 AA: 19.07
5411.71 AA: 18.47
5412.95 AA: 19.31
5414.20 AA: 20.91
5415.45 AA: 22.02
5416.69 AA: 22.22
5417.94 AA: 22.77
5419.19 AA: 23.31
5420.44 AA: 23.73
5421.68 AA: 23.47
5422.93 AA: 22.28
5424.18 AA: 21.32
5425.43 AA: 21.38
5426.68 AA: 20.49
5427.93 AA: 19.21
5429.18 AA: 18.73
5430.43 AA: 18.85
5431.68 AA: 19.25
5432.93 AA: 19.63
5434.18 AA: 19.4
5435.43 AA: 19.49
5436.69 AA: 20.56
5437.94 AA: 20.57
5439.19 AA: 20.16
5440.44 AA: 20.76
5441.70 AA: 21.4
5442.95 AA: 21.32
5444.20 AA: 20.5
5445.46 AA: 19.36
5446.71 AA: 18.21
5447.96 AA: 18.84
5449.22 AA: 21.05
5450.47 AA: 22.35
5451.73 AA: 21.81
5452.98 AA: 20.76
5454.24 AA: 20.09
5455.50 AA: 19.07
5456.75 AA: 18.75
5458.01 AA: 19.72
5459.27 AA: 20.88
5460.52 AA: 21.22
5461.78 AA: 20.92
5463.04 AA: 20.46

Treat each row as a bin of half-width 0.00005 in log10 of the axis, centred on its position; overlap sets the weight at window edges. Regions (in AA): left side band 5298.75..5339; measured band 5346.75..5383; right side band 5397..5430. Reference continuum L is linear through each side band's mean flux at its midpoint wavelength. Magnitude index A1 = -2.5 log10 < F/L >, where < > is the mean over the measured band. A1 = 0.04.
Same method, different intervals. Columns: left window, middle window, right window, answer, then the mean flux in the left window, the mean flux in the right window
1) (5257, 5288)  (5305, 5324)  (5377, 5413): -0.09 mag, 19.9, 20.1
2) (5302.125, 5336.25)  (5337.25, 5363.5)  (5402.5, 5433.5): 0.06 mag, 21.4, 20.4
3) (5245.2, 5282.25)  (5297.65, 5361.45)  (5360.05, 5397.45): -0.02 mag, 19.9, 20.6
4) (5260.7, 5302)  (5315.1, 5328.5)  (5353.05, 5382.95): -0.07 mag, 20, 20.3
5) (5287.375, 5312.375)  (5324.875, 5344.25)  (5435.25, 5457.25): -0.03 mag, 20.9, 20.3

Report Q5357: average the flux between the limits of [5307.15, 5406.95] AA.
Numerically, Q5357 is 20.6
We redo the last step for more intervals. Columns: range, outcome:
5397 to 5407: 18.8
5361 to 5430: 20.5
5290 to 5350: 21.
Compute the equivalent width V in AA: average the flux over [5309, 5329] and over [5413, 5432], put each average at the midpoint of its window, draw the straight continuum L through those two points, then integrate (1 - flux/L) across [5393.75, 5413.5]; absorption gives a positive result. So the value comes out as 2.02 AA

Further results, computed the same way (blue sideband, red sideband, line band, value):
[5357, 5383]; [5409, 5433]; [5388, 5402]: 0.26 AA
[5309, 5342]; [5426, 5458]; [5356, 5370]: 0.41 AA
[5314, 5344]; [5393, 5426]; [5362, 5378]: 0.51 AA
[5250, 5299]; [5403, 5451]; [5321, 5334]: -0.68 AA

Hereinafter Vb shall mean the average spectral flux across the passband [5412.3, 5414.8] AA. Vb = 20.1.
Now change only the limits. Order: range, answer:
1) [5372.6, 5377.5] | 20.6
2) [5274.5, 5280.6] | 21.4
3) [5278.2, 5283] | 20.3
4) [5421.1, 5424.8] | 22.3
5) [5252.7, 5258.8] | 20.9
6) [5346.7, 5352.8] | 18.9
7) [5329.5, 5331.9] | 22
